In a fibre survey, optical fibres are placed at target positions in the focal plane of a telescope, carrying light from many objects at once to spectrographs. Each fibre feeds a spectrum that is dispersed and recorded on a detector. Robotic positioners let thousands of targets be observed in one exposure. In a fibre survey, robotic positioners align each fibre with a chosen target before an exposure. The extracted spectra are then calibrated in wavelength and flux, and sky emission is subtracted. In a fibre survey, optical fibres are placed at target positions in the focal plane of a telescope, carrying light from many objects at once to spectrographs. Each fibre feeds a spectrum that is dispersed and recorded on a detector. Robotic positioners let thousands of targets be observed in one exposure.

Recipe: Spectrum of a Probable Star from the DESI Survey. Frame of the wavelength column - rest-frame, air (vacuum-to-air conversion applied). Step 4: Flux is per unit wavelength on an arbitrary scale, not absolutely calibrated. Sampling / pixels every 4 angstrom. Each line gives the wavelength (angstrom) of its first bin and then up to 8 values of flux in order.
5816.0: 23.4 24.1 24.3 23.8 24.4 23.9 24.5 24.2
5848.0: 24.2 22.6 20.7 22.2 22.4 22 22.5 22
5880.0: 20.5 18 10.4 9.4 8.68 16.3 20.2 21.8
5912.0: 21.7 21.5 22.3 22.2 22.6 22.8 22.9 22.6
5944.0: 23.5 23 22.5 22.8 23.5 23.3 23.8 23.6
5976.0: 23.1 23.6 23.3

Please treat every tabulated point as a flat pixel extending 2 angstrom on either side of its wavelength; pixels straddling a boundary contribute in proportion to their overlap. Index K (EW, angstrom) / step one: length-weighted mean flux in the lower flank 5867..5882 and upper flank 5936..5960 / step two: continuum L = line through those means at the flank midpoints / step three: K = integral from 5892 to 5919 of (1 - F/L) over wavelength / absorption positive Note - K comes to 5.4 angstrom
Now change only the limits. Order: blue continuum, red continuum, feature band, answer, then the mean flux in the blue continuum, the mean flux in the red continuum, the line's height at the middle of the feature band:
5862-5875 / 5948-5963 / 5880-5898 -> 7.9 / 22.3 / 23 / 22.4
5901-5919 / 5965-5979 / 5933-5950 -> -0.5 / 21.1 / 23.5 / 22.3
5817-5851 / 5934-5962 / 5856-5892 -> 6.5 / 24.1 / 23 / 23.7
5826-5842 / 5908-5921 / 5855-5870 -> 0.9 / 24.1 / 21.8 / 23.3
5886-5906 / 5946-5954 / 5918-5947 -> -4.8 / 13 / 22.8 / 19.6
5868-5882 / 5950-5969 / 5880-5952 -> 9.4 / 21.7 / 23.1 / 22.4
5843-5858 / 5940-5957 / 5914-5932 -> 0.5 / 22.8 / 22.9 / 22.9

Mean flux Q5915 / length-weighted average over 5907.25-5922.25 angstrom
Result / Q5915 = 21.8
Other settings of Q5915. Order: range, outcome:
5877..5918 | 17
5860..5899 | 17.5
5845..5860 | 22.6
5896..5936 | 20.7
